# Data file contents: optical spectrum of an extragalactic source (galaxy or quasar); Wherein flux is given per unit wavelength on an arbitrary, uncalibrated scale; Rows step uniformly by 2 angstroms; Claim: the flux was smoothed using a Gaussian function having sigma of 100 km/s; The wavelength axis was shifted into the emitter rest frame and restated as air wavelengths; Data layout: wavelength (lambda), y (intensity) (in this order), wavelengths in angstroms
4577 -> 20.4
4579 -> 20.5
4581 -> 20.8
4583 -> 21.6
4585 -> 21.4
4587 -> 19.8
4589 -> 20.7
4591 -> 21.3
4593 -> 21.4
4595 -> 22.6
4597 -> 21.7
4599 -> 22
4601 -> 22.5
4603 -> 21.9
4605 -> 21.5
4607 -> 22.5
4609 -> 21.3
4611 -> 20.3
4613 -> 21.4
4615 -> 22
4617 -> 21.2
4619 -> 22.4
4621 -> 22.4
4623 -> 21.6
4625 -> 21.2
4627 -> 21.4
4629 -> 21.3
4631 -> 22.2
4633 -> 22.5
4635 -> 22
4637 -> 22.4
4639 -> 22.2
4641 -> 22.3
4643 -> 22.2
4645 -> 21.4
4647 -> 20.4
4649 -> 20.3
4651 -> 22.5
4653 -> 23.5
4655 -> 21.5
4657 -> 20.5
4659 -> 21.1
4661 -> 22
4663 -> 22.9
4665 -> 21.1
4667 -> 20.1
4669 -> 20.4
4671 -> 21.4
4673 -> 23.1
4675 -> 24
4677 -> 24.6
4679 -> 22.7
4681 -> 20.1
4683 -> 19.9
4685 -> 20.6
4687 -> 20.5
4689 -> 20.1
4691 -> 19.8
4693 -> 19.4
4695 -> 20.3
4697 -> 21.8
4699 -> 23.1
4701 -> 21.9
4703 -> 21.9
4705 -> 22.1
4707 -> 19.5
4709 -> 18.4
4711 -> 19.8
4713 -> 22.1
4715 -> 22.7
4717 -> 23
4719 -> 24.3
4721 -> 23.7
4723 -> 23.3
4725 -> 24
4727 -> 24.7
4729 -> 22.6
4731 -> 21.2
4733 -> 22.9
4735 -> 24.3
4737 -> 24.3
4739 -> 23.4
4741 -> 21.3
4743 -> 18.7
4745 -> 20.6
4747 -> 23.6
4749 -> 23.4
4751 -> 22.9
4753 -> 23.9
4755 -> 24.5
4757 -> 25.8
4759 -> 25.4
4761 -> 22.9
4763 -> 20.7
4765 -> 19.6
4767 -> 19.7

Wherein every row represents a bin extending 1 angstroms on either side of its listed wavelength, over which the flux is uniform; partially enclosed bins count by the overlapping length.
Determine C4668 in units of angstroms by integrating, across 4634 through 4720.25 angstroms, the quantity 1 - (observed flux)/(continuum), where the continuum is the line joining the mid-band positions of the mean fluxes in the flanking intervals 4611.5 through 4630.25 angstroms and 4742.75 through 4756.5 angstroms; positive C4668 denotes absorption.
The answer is 2.4 angstroms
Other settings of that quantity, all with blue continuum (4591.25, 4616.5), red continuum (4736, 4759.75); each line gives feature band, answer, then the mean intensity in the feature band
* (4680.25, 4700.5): 1.8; 20.6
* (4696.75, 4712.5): 1.1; 21.1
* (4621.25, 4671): 1.1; 21.6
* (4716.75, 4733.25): -0.3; 23.3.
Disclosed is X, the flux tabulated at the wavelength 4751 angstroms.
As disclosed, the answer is 22.9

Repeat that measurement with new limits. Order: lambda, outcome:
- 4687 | 20.5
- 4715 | 22.7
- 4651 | 22.5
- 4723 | 23.3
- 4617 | 21.2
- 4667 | 20.1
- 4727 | 24.7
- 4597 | 21.7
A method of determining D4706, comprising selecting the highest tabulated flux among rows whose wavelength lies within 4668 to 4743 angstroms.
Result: 24.7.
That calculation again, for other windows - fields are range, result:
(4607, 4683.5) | 24.6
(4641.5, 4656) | 23.5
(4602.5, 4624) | 22.5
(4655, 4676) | 24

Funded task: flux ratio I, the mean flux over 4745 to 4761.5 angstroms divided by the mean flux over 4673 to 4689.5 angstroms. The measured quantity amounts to 1.1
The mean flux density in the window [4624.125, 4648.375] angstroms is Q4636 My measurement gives 21.8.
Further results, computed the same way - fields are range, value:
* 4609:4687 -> 21.7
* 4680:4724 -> 21.3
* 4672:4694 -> 21.3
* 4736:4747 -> 21.8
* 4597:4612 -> 21.7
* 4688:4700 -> 20.8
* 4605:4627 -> 21.6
